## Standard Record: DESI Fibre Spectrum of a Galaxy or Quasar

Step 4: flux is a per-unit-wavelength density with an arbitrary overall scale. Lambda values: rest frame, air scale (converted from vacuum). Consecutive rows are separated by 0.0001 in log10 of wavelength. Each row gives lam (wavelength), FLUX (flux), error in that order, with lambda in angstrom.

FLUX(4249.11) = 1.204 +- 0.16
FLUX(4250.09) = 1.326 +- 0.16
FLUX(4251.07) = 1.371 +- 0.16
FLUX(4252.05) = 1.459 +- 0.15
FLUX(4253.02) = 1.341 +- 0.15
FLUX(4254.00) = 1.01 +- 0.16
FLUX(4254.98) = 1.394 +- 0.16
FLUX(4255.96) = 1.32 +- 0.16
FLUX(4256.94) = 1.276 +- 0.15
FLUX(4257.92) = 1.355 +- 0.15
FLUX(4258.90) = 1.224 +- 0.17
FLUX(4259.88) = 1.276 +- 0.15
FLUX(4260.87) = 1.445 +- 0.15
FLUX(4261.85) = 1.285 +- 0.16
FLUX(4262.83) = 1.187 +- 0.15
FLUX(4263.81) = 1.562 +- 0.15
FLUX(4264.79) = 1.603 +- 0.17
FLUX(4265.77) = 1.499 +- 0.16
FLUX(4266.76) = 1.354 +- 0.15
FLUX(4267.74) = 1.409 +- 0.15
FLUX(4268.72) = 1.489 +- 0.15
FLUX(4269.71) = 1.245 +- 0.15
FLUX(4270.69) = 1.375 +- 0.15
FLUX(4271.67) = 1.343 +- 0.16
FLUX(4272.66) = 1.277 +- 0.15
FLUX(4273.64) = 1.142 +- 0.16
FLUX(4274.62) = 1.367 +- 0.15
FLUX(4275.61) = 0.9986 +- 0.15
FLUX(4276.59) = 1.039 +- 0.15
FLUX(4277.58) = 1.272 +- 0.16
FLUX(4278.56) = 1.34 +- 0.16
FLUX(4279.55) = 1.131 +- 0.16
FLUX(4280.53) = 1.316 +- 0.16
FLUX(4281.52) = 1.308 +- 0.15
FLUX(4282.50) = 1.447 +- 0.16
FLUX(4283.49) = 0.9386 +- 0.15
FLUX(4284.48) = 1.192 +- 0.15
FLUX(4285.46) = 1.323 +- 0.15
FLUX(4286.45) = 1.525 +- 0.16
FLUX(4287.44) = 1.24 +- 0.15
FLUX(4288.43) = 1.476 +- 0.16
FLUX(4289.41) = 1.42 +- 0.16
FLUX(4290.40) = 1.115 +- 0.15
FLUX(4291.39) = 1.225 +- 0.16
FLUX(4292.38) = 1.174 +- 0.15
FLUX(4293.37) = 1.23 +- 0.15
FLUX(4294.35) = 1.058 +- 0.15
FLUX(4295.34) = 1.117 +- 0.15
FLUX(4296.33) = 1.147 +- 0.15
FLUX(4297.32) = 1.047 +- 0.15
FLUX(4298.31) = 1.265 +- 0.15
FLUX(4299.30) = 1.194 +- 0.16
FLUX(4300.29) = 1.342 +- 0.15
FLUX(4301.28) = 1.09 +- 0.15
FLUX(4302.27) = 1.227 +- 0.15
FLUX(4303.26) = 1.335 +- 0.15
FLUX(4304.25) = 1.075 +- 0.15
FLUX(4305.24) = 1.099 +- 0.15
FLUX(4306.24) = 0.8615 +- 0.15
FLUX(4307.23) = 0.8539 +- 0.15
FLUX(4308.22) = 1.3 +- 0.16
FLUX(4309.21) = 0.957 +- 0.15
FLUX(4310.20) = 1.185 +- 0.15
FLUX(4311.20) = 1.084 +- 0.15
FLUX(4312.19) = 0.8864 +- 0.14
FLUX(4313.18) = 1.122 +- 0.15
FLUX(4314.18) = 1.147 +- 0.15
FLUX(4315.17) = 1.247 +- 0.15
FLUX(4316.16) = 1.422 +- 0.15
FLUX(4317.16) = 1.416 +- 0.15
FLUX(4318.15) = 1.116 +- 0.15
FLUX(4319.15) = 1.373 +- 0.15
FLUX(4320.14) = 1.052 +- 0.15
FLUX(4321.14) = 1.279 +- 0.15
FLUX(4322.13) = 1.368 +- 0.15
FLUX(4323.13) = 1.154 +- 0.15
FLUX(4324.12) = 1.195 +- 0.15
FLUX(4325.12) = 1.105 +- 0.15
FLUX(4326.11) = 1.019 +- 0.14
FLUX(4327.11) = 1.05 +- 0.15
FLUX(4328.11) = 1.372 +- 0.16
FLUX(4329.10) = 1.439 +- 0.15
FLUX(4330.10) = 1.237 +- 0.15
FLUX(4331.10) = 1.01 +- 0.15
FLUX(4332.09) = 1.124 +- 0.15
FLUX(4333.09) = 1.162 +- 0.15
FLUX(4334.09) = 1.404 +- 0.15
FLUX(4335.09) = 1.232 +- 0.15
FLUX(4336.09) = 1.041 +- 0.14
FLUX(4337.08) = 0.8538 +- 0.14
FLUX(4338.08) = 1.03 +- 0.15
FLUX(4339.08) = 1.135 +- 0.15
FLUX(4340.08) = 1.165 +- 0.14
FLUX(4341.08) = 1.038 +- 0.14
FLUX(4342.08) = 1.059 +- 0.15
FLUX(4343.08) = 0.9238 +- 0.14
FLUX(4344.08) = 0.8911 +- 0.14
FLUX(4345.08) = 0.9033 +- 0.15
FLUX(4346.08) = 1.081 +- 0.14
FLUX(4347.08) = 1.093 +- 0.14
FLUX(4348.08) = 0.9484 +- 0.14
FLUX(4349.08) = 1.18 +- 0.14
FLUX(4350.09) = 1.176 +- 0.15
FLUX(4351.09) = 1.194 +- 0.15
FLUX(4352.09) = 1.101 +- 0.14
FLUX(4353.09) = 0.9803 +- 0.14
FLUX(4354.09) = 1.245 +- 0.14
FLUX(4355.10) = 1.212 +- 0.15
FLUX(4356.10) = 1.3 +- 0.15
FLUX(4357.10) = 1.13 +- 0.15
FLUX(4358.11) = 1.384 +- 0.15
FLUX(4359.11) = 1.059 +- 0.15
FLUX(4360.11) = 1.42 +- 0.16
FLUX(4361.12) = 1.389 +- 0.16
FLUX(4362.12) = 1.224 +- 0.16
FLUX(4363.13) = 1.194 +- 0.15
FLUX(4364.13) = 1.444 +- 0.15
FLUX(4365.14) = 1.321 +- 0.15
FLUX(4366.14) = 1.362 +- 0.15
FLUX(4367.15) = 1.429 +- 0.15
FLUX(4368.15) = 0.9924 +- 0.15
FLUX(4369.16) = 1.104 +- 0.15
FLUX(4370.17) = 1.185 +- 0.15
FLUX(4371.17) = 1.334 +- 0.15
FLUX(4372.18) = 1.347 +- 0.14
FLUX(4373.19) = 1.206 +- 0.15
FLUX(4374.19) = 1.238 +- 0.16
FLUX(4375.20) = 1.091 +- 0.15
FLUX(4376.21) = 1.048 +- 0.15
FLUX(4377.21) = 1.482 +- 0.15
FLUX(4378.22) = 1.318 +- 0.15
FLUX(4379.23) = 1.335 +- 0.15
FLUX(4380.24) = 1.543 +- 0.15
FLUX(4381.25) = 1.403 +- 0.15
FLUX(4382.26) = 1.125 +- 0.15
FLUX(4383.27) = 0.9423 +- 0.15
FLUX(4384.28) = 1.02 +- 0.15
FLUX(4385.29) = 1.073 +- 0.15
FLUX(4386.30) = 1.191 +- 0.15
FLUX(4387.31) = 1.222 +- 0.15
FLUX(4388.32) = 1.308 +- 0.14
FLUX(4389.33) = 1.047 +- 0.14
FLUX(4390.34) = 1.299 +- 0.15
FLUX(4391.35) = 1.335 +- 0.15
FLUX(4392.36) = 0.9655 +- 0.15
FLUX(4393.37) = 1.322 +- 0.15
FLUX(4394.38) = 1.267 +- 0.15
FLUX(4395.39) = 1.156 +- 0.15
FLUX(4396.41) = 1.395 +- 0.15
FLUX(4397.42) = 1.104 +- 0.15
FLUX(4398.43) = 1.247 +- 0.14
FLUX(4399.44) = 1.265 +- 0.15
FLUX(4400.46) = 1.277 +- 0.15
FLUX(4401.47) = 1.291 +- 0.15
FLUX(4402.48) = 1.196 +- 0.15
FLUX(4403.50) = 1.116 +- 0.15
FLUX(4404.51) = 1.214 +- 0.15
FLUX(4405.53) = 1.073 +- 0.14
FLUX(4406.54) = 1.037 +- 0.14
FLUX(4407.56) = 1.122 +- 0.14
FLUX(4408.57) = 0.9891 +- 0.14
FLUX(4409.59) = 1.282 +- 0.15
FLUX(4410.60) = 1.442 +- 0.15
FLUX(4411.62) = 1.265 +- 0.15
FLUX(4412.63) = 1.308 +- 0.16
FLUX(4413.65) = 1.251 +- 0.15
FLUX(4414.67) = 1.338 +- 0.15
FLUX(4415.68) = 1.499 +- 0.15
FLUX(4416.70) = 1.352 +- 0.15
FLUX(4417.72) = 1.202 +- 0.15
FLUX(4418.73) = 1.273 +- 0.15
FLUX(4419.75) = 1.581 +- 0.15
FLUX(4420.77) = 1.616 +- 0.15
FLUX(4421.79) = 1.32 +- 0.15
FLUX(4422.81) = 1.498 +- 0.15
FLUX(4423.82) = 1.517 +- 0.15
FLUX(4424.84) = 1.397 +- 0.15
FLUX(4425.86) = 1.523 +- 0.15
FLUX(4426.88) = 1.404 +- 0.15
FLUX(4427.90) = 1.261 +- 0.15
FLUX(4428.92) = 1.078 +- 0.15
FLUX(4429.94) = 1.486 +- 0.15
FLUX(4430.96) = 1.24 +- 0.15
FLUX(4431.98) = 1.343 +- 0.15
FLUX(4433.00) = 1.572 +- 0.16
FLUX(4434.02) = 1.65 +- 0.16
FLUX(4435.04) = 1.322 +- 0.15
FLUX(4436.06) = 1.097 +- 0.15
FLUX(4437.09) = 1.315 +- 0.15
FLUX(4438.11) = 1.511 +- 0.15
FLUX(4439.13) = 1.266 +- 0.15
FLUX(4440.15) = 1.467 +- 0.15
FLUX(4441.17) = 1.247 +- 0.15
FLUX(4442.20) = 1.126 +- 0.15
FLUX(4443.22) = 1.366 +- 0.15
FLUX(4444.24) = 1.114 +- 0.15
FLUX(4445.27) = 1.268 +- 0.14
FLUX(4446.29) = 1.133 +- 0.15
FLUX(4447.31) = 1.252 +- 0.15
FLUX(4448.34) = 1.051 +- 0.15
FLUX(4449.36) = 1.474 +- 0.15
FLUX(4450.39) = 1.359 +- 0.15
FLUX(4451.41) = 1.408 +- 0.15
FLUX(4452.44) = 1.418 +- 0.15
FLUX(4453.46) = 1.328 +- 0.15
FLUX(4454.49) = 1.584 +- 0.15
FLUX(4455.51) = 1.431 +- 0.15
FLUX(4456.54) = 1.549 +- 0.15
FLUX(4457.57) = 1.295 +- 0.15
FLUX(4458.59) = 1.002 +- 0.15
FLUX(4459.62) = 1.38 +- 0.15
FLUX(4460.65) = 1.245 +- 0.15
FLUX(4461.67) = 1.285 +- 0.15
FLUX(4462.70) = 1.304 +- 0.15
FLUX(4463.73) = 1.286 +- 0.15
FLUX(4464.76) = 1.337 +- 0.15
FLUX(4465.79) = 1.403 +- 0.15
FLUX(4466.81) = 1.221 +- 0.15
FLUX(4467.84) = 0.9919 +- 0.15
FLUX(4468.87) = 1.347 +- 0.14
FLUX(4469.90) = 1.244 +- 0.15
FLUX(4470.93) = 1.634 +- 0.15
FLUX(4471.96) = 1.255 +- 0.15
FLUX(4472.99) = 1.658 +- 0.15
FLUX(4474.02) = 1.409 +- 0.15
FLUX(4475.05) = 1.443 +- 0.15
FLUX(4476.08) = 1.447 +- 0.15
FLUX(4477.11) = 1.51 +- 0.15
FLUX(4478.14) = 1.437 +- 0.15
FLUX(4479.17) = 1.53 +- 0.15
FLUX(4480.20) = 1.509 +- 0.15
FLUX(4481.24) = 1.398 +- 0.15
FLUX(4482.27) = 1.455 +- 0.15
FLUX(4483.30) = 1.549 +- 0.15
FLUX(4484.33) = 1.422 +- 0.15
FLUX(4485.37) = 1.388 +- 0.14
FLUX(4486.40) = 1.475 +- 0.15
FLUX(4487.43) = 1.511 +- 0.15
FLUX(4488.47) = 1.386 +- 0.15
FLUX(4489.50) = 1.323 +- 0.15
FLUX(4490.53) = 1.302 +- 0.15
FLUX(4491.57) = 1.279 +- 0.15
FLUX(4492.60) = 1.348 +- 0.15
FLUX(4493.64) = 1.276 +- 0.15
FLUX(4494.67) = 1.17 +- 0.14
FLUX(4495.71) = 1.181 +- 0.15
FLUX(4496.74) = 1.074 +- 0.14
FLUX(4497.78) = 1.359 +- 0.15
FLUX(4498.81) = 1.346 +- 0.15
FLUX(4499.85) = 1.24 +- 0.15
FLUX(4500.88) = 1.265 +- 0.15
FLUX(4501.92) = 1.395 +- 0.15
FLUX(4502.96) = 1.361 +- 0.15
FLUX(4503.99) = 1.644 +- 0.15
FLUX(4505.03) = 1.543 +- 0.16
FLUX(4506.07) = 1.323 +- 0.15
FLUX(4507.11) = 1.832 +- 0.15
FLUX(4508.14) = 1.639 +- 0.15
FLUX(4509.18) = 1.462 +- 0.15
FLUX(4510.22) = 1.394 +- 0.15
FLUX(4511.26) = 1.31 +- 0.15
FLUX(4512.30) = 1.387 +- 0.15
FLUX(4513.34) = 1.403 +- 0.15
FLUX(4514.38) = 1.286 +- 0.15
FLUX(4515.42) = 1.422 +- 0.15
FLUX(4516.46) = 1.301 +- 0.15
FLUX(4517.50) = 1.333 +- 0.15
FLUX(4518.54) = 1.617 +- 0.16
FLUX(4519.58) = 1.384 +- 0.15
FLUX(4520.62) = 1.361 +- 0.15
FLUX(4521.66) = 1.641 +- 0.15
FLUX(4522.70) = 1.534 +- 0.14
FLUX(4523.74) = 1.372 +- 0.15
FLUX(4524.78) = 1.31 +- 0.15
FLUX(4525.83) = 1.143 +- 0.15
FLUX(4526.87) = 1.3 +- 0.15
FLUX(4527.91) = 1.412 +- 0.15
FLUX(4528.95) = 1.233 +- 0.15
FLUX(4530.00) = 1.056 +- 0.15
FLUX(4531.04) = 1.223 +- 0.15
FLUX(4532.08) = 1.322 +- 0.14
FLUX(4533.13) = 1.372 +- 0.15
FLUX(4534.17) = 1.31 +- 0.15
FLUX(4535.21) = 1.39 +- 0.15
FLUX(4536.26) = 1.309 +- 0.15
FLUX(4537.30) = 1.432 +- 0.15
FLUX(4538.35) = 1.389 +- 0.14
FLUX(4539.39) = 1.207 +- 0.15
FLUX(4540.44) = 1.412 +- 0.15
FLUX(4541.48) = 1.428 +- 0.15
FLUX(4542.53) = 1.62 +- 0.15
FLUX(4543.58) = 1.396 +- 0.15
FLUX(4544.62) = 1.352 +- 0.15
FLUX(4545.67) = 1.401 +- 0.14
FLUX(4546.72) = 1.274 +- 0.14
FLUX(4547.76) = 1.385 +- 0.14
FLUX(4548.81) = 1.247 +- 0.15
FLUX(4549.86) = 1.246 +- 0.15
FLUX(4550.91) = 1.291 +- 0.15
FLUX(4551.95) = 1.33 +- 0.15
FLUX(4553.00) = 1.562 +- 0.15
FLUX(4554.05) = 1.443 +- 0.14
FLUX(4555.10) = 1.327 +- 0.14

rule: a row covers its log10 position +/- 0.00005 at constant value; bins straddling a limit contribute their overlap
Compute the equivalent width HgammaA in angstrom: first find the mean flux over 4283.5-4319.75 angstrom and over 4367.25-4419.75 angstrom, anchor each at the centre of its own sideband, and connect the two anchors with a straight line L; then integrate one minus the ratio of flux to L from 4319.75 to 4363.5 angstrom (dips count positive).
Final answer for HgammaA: 2.1 angstrom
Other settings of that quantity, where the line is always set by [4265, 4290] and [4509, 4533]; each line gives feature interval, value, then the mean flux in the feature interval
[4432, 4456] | 0.0 angstrom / 1.34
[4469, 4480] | -0.9 angstrom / 1.45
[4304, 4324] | 2.4 angstrom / 1.15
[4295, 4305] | 0.9 angstrom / 1.18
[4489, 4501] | 0.8 angstrom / 1.26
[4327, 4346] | 3.0 angstrom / 1.11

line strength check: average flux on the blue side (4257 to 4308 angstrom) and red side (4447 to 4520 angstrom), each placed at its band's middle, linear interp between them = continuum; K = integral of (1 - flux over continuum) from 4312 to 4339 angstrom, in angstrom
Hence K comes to 2.0 angstrom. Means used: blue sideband 1.25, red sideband 1.38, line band 1.18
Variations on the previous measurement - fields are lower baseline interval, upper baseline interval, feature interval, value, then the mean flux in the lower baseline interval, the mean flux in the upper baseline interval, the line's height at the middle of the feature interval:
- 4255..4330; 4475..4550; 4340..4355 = 2.4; 1.24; 1.38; 1.27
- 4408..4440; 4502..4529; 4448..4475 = 0.8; 1.36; 1.42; 1.39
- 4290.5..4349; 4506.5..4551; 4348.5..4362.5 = -0.4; 1.14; 1.38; 1.18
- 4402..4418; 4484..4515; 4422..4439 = -1.6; 1.23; 1.38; 1.26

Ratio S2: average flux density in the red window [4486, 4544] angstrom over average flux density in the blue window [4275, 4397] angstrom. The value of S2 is 1.15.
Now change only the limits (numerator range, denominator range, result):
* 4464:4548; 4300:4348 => 1.22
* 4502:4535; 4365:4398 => 1.14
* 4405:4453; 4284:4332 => 1.11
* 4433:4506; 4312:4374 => 1.15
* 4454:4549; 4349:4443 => 1.08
